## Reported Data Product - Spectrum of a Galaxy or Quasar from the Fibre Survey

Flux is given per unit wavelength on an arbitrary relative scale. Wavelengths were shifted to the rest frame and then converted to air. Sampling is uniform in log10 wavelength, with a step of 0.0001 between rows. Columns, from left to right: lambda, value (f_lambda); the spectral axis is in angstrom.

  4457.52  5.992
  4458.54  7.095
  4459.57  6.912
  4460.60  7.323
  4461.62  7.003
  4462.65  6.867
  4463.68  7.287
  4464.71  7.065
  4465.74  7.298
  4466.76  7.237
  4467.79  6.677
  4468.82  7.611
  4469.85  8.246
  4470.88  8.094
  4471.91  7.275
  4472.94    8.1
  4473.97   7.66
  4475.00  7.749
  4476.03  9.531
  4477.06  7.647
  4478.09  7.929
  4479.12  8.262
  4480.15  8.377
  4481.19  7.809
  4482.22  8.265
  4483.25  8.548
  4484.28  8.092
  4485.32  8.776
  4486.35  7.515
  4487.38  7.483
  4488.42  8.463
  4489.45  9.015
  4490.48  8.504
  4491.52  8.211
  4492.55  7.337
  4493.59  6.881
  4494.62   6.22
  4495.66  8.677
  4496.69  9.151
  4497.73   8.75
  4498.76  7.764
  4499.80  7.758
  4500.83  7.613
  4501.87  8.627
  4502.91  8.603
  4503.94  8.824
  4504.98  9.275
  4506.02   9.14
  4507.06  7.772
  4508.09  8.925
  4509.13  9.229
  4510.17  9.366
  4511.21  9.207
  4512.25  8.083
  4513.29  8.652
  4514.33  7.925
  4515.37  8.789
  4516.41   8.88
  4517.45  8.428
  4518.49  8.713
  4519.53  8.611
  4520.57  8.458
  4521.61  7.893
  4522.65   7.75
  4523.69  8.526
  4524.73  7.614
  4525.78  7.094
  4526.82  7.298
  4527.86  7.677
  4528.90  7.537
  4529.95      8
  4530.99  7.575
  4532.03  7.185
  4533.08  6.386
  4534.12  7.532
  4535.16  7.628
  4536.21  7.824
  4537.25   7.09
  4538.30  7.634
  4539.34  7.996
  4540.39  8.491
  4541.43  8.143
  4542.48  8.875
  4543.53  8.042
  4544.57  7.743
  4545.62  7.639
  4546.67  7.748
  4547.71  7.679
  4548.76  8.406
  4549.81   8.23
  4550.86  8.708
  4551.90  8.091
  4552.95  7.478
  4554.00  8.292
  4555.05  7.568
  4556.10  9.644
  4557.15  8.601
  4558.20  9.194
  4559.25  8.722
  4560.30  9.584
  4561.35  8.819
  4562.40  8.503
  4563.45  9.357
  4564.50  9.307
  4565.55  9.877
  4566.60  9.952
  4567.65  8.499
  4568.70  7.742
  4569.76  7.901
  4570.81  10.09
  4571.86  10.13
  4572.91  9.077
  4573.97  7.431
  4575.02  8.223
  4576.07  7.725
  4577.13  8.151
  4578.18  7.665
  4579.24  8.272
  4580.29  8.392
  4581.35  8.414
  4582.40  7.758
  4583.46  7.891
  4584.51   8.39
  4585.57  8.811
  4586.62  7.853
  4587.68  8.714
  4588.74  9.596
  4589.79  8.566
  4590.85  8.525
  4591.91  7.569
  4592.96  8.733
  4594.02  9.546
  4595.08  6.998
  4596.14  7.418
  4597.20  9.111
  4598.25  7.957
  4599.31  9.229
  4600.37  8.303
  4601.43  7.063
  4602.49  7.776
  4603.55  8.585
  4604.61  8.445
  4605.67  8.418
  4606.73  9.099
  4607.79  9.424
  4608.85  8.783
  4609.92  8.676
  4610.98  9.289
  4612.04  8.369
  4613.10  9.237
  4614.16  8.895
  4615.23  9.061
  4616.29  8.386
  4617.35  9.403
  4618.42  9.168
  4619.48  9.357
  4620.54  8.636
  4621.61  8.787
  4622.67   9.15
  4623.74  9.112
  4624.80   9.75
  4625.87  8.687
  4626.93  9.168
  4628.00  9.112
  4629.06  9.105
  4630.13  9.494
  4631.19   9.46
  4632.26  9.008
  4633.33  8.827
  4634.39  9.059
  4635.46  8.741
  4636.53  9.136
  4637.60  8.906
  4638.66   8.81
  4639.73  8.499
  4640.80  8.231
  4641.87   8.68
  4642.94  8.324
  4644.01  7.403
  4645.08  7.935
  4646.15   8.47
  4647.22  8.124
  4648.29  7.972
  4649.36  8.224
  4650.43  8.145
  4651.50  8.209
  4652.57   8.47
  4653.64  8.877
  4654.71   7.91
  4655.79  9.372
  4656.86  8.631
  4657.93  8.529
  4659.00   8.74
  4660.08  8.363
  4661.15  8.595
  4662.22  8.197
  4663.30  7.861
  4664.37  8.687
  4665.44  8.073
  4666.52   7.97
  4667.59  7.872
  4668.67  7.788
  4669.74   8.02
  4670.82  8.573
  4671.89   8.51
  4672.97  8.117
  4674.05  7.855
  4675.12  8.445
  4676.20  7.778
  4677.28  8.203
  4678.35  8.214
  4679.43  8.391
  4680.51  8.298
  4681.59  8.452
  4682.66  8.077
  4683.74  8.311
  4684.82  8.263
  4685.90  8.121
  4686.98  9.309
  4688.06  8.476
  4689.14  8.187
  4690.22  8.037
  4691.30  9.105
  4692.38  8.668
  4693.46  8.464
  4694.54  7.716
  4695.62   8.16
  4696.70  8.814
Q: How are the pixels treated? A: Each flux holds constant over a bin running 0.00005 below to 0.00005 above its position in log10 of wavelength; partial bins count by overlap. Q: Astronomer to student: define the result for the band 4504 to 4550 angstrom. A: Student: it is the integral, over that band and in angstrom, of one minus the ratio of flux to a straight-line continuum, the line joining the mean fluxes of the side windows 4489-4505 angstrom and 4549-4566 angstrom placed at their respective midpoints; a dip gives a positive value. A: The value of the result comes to 1.8 angstrom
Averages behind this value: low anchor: 8.17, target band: 8.11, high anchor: 8.74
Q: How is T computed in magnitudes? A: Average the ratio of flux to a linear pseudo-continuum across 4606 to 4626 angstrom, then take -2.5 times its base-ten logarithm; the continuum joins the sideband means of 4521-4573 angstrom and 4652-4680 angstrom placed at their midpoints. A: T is -0.092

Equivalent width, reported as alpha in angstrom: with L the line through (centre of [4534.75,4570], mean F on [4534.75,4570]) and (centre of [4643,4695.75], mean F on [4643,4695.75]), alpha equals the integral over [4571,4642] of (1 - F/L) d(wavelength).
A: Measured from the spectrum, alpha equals -2.8 angstrom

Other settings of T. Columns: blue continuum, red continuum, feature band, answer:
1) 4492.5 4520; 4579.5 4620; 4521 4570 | 0.04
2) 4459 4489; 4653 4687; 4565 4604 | -0.05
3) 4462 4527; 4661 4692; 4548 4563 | -0.05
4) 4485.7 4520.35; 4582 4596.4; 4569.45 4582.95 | -0.01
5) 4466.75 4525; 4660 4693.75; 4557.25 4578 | -0.07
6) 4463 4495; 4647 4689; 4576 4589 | -0.02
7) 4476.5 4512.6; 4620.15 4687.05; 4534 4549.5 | 0.06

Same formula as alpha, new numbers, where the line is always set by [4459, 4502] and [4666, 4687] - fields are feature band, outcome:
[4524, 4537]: 0.8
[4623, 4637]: -1.7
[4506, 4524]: -1.5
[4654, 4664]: -0.4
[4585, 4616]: -1.9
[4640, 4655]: -0.1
